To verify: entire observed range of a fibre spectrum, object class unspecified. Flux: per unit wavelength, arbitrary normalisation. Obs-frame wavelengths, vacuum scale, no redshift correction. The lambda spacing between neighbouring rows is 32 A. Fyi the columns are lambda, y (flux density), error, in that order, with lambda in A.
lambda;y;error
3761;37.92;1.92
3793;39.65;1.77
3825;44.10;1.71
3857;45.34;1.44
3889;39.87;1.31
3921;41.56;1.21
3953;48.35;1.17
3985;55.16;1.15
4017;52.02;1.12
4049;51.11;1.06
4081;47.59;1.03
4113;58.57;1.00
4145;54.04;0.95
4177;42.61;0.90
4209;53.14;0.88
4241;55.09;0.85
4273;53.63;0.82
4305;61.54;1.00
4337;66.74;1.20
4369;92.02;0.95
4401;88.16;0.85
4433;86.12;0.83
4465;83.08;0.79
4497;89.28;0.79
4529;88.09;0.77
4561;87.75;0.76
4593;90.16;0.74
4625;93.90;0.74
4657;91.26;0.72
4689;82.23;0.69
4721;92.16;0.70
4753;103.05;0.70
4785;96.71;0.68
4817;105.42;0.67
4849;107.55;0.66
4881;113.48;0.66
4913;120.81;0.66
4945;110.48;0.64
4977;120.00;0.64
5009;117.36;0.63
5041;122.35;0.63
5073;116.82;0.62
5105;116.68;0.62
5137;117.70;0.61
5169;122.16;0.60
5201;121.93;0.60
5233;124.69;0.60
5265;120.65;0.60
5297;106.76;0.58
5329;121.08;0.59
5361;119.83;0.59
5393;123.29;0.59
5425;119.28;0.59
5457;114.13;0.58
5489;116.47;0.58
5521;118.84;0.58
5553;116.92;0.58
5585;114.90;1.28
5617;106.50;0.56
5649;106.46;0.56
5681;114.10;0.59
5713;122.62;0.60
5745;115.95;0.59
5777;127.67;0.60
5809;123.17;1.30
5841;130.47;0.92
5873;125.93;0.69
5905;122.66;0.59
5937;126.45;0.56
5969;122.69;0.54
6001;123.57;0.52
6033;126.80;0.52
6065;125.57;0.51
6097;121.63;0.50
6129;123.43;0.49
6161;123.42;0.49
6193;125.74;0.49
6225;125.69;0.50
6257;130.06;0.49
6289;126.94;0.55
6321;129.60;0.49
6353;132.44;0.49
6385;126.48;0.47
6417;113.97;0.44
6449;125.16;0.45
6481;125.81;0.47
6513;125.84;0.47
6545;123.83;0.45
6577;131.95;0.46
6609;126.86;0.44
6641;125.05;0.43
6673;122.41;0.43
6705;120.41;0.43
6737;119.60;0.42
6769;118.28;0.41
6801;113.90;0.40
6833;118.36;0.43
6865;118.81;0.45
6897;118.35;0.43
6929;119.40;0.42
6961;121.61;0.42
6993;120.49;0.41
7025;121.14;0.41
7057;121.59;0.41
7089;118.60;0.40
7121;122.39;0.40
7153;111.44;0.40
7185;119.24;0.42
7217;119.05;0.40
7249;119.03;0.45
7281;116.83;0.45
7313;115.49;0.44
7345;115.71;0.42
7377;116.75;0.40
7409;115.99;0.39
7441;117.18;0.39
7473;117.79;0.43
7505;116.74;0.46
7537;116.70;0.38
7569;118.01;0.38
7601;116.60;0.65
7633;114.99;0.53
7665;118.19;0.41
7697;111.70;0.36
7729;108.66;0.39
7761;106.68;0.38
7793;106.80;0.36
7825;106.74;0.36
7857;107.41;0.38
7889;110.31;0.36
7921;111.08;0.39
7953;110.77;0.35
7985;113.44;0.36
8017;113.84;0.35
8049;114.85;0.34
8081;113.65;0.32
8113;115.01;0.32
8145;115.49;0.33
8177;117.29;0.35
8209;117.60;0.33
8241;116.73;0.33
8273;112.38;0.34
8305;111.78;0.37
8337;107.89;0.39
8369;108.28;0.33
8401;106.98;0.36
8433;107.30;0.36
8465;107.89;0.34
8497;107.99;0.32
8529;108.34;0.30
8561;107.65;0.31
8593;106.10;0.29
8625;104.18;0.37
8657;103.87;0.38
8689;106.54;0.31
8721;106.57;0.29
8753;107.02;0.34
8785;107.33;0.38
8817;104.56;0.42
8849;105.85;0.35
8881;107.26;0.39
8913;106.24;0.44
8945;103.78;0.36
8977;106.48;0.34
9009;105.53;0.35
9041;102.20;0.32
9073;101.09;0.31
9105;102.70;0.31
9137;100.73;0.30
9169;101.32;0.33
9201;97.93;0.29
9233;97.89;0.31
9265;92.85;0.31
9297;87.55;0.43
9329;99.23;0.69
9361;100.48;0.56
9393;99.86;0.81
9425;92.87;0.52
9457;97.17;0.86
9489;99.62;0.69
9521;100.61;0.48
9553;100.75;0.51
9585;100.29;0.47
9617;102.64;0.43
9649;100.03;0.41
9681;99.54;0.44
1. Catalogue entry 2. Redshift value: 0.09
